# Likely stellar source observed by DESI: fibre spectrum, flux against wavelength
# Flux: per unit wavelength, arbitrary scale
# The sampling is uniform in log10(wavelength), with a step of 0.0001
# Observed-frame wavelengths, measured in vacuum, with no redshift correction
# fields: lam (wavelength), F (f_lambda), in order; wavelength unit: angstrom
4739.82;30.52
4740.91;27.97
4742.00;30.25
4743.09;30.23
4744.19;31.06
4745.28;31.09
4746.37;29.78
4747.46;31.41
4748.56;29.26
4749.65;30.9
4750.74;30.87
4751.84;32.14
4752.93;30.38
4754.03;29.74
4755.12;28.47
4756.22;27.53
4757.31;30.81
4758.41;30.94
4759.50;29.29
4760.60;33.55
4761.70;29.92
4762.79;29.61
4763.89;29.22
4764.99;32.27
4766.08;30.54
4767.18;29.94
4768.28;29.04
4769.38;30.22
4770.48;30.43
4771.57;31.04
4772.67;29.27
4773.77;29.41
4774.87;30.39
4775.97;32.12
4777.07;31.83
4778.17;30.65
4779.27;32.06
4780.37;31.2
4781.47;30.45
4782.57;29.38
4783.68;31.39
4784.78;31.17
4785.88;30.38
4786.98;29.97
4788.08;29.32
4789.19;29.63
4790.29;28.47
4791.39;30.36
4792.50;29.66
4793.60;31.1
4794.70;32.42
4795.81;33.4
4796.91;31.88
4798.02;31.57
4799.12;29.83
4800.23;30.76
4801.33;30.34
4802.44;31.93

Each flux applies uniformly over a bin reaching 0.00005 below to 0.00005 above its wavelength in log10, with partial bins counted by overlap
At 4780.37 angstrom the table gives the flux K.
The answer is 31.2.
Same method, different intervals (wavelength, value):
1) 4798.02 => 31.57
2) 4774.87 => 30.39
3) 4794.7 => 32.42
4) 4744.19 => 31.06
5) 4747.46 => 31.41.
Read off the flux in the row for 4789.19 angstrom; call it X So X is 29.63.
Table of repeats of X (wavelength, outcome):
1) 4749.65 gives 30.9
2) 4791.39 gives 30.36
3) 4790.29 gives 28.47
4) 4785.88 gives 30.38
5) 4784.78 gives 31.17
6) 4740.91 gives 27.97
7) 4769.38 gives 30.22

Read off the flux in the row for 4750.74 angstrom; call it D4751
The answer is 30.87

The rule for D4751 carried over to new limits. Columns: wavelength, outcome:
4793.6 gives 31.1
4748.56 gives 29.26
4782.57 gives 29.38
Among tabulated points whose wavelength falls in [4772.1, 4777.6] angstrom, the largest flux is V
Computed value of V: 32.12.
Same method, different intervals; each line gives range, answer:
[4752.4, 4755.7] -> 30.38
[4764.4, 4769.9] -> 32.27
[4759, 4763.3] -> 33.55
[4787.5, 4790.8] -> 29.63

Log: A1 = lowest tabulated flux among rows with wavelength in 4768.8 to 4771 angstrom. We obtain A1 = 30.22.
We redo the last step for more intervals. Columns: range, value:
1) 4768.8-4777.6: 29.27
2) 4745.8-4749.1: 29.26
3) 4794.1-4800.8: 29.83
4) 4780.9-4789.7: 29.32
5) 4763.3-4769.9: 29.04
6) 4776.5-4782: 30.45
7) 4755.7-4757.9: 27.53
